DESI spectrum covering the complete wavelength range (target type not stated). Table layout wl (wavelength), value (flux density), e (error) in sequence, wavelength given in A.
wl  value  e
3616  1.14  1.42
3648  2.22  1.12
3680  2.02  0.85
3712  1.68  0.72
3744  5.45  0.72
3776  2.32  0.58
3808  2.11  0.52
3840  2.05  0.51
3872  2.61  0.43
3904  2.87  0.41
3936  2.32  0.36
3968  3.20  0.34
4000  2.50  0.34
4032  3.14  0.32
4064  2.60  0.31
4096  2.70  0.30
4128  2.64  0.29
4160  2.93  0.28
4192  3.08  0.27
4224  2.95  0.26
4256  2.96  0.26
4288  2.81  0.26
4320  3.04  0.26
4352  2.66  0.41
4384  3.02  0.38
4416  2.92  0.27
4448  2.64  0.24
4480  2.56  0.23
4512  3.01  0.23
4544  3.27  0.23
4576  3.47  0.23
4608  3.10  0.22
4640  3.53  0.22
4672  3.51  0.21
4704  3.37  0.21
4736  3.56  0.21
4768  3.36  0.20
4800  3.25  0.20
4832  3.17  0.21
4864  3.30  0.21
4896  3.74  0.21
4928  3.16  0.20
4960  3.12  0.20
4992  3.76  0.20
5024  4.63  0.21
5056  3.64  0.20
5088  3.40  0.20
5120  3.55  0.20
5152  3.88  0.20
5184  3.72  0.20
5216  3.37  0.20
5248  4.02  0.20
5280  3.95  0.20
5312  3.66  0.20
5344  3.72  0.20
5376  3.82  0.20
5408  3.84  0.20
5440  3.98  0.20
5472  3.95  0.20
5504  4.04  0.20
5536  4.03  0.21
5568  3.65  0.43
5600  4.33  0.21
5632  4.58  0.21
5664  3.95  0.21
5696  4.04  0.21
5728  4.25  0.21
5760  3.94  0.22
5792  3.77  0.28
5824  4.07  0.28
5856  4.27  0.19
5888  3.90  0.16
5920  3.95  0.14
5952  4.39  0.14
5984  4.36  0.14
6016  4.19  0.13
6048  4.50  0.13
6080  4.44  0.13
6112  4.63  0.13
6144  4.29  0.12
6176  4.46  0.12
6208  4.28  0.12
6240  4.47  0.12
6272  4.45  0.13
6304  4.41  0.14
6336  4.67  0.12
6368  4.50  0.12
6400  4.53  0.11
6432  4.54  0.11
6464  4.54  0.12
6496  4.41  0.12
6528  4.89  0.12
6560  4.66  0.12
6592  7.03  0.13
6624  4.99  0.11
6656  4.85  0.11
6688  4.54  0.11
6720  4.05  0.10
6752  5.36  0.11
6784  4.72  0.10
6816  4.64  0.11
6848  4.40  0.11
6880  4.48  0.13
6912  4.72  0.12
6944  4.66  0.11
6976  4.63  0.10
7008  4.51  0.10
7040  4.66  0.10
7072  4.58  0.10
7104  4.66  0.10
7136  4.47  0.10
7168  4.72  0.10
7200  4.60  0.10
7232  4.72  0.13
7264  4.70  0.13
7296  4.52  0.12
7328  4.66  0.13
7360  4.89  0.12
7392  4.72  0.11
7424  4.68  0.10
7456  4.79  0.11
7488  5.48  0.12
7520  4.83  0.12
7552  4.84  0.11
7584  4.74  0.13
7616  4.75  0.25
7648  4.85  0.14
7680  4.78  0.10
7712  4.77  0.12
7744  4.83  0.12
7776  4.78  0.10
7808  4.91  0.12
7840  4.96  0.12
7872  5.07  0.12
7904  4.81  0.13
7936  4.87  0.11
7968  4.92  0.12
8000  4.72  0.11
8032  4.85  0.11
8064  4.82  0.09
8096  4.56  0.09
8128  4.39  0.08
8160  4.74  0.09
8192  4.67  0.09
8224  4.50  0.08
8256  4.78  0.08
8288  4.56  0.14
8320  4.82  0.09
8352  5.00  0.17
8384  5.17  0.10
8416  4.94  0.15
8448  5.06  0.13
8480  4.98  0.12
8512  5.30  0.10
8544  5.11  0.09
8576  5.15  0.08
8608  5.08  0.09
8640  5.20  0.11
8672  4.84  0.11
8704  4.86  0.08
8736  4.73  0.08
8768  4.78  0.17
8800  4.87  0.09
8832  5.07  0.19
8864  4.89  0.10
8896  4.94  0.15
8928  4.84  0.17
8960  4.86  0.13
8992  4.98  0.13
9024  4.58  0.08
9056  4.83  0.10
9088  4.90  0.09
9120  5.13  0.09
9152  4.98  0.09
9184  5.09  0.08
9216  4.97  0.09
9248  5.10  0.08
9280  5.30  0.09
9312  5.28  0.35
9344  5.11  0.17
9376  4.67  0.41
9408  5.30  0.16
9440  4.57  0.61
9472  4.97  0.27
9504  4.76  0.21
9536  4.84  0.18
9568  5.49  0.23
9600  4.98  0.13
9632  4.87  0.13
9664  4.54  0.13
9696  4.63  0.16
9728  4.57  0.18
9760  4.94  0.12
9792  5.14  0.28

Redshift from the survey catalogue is 0.005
